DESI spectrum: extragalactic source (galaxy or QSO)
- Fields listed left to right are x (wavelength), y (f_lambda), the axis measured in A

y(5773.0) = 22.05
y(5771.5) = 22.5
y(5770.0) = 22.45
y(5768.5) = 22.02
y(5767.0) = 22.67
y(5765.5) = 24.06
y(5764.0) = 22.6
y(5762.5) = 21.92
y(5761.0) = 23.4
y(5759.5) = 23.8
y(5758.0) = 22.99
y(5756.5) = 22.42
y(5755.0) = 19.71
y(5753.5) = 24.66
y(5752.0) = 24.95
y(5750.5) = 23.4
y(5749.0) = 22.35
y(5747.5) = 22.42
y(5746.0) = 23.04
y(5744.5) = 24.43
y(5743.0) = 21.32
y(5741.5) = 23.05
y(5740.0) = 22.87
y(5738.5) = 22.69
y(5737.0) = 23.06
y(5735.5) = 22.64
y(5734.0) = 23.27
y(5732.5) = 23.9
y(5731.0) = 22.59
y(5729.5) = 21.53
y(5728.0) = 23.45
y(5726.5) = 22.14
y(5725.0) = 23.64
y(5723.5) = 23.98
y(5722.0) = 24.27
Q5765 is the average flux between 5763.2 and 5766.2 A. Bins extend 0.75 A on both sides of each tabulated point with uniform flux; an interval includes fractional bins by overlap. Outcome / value 23.3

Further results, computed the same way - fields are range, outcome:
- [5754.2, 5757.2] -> 21.1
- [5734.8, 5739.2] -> 22.8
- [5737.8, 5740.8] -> 22.8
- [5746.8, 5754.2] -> 23.6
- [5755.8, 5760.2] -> 23.1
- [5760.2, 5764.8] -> 22.7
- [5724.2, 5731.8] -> 22.7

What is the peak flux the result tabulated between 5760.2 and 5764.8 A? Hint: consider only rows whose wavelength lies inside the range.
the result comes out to 23.4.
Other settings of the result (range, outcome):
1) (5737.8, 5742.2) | 23.05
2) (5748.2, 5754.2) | 24.95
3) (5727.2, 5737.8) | 23.9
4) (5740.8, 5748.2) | 24.43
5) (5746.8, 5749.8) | 22.42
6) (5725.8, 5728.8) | 23.45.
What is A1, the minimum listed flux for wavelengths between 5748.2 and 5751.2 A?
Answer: 22.35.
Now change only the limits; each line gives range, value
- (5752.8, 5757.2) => 19.71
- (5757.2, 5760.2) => 22.99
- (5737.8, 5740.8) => 22.69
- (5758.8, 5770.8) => 21.92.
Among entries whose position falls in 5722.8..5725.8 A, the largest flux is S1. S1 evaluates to 23.98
